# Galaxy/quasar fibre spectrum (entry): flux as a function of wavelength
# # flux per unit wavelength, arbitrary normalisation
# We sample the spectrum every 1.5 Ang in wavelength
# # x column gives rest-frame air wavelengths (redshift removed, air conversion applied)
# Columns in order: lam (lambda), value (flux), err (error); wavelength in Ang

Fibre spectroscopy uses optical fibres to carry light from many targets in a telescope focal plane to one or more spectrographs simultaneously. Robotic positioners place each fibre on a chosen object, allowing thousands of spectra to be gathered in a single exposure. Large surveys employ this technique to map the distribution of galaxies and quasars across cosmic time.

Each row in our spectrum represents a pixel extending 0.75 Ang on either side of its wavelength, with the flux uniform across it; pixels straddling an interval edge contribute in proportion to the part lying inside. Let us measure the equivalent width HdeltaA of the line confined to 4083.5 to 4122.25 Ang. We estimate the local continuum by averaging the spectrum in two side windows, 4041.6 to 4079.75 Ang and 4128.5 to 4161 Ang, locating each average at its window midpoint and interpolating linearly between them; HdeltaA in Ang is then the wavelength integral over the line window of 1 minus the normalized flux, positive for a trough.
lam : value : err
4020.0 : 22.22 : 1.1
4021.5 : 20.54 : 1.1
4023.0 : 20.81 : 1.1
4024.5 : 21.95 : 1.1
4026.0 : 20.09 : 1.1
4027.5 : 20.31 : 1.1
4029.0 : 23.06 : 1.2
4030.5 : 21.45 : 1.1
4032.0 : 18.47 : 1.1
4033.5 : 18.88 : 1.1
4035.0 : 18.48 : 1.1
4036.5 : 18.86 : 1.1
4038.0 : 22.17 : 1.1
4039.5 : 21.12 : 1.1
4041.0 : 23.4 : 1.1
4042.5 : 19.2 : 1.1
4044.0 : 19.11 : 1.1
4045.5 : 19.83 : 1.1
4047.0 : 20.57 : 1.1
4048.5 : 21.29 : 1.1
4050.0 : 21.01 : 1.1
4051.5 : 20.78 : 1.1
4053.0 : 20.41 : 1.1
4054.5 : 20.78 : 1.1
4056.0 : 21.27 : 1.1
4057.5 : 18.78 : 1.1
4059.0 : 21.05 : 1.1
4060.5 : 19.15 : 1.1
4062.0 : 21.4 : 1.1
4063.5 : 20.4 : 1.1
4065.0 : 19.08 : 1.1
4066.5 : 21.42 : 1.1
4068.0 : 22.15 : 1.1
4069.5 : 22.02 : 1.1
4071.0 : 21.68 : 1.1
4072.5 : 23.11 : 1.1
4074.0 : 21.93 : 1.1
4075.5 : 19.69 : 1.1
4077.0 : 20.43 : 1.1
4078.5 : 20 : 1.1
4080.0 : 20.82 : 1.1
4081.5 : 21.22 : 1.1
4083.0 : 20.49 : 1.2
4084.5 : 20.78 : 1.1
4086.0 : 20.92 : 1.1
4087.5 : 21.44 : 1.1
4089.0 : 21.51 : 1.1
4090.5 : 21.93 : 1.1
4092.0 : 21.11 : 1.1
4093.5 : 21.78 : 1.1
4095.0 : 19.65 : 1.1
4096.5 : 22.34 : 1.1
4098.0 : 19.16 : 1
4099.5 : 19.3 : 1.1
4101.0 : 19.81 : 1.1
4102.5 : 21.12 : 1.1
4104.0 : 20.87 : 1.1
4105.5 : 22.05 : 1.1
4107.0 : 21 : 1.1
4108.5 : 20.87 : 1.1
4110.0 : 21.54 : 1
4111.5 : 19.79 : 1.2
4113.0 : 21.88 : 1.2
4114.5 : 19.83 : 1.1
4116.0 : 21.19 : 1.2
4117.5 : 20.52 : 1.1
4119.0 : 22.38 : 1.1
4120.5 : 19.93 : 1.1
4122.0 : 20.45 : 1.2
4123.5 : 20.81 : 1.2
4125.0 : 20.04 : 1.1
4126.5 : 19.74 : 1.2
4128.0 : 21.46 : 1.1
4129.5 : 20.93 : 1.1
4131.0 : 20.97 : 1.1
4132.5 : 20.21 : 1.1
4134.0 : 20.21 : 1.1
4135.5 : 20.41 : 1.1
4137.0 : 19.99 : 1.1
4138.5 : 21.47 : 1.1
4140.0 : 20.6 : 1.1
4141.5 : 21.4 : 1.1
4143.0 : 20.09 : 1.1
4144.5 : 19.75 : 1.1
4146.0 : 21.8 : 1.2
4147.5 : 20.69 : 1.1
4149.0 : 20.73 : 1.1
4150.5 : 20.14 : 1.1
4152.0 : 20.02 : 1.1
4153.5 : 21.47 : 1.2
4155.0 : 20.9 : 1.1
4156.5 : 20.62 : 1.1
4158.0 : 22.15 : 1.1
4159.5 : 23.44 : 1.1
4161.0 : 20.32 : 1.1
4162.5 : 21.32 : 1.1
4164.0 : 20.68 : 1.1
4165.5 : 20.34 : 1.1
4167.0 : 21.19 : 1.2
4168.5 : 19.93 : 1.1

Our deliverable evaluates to -0.25 Ang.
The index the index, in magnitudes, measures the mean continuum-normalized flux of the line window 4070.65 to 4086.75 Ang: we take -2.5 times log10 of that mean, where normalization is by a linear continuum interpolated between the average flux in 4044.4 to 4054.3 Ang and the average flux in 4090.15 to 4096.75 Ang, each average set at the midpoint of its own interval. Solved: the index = 0.00 mag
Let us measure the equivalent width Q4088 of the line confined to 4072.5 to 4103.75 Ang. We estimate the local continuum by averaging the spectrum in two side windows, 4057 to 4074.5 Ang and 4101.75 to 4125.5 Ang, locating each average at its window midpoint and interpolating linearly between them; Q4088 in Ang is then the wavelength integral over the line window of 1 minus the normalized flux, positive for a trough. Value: 0.21 Ang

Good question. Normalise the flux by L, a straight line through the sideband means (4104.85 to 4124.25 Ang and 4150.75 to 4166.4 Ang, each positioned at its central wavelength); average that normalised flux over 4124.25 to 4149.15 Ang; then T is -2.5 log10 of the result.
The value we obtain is 0.02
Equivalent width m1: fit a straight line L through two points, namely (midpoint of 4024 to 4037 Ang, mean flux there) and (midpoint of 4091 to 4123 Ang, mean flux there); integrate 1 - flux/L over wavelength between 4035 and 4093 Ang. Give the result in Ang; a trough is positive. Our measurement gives -1.1 Ang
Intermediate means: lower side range 20.2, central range 20.8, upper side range 20.8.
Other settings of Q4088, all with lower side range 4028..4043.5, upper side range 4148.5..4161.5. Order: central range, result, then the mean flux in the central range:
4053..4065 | 0.2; 20.3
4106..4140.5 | 0.4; 20.7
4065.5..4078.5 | -0.5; 21.4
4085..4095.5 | -0.2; 21.2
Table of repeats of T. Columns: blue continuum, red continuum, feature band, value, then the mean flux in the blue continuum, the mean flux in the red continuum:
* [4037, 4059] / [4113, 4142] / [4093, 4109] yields 0.00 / 20.7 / 20.7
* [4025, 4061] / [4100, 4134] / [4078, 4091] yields -0.02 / 20.4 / 20.8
